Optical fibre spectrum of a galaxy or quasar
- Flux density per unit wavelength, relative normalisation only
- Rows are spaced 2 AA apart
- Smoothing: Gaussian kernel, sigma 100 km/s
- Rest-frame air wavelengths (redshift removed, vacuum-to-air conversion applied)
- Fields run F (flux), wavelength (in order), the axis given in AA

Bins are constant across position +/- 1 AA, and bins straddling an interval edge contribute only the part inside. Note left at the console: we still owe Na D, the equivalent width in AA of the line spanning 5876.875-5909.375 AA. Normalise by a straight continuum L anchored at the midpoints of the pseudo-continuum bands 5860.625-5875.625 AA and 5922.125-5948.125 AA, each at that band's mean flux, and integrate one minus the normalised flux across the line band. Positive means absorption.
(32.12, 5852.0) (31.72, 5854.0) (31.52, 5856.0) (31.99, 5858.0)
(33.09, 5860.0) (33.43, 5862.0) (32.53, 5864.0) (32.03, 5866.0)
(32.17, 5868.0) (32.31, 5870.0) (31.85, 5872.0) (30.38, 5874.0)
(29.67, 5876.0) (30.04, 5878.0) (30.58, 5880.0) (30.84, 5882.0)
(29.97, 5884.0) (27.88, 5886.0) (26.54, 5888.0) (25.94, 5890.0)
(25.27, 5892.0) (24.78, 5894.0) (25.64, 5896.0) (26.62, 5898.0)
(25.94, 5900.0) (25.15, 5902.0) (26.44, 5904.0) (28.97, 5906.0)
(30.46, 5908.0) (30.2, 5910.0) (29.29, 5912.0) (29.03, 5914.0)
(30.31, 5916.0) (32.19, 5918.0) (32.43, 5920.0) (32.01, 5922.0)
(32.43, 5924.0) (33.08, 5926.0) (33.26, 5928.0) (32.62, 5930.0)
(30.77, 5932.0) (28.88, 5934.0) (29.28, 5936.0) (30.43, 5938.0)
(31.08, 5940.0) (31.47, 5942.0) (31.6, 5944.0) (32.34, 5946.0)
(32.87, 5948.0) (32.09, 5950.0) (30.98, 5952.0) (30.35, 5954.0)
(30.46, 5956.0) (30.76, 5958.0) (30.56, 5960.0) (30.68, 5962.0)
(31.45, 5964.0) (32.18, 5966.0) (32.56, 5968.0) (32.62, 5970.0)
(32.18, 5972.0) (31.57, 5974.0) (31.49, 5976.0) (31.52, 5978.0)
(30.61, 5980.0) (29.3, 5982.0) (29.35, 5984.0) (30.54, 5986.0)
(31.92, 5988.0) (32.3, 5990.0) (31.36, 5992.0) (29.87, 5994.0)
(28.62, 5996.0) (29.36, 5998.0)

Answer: 4.3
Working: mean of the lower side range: 32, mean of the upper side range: 31.5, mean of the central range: 27.6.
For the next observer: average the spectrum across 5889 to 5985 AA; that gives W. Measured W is 30.2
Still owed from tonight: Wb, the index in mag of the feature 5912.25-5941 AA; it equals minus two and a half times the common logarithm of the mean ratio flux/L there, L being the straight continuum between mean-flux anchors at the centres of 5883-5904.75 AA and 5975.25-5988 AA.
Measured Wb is -0.12 mag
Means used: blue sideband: 26.4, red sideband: 30.6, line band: 31.2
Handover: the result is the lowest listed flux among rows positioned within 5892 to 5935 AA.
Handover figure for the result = 24.78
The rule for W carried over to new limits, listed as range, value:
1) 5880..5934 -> 29.2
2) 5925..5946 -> 31.3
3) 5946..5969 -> 31.4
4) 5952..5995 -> 31.1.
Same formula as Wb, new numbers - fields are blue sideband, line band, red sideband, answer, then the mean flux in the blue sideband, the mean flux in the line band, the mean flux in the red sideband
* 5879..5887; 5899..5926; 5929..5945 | 0.02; 29.8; 29.7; 30.8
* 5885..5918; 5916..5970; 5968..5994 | -0.07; 27.5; 31.5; 31.2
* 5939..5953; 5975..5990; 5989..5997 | 0.00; 31.8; 30.8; 30.5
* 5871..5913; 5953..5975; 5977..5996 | -0.05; 28.2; 31.4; 30.6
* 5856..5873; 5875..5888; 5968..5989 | 0.09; 32.4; 29.6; 31.2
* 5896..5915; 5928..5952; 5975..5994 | -0.08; 27.9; 31.3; 30.9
